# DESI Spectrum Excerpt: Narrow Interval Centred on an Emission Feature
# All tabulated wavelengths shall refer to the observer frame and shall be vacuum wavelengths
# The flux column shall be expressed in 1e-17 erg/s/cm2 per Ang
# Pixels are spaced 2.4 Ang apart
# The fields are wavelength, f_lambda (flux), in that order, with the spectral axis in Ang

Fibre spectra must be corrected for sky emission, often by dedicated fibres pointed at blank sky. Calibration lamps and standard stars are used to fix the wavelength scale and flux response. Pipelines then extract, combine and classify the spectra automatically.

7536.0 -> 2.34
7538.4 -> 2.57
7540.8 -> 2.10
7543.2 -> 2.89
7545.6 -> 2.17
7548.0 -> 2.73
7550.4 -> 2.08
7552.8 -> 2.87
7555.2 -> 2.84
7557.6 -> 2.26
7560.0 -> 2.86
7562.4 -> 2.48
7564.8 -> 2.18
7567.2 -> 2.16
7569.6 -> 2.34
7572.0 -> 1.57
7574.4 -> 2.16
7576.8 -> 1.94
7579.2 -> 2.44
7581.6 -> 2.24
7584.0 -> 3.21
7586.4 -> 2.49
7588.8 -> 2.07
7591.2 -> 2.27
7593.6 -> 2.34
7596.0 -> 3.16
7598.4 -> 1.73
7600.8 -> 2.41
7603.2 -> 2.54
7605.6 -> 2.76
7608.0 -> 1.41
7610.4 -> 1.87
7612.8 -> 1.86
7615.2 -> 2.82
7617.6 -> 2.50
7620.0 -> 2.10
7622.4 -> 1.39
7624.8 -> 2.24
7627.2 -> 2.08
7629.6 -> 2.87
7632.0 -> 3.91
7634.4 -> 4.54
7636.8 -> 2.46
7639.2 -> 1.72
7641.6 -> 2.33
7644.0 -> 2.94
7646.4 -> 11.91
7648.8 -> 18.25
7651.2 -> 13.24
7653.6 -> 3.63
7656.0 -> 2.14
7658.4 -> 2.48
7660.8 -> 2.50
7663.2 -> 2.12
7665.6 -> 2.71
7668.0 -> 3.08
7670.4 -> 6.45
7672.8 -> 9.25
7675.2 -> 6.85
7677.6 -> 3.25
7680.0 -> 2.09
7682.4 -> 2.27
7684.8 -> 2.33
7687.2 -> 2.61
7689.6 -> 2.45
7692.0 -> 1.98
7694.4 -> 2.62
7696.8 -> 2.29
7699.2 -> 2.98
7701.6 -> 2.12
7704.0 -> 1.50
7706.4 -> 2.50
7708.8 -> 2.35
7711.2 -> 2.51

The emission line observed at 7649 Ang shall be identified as H-alpha 6563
